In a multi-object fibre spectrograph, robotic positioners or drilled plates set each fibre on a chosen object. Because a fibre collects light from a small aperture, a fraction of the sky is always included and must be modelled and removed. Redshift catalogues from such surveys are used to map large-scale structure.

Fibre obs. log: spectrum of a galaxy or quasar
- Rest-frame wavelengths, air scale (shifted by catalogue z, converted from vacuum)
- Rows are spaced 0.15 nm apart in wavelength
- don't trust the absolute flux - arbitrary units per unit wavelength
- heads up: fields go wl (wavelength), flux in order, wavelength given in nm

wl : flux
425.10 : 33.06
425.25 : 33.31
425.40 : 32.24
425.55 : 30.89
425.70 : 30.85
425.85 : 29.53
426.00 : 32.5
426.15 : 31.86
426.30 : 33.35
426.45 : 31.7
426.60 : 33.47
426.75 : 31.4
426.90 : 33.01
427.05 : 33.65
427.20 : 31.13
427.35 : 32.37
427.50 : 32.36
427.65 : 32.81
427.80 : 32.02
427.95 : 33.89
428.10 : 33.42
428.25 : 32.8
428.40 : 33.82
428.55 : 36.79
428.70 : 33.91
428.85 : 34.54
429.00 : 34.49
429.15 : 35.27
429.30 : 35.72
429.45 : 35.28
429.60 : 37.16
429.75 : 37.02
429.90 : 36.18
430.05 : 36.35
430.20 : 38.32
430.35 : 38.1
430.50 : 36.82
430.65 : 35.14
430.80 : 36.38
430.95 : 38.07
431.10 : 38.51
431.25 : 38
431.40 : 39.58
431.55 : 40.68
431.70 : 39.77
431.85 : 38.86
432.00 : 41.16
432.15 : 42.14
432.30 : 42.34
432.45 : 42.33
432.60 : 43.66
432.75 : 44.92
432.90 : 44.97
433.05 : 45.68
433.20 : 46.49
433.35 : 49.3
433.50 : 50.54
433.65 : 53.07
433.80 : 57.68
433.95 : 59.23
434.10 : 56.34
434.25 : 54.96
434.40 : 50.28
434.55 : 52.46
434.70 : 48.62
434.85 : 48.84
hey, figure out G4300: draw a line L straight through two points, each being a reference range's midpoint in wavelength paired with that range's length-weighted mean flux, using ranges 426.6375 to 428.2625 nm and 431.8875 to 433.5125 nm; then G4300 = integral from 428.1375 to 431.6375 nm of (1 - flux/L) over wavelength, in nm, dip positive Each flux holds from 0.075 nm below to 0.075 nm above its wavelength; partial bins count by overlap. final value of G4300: 0.15 nm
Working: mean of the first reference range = 32.6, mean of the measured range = 36.5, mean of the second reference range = 44.5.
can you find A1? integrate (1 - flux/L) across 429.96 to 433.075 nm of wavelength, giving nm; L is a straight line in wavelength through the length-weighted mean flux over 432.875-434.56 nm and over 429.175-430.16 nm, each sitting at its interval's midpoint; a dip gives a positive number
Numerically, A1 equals 0.25 nm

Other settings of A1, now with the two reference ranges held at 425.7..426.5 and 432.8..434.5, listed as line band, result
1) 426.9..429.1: 0.19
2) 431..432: 0.14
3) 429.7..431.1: 0.20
